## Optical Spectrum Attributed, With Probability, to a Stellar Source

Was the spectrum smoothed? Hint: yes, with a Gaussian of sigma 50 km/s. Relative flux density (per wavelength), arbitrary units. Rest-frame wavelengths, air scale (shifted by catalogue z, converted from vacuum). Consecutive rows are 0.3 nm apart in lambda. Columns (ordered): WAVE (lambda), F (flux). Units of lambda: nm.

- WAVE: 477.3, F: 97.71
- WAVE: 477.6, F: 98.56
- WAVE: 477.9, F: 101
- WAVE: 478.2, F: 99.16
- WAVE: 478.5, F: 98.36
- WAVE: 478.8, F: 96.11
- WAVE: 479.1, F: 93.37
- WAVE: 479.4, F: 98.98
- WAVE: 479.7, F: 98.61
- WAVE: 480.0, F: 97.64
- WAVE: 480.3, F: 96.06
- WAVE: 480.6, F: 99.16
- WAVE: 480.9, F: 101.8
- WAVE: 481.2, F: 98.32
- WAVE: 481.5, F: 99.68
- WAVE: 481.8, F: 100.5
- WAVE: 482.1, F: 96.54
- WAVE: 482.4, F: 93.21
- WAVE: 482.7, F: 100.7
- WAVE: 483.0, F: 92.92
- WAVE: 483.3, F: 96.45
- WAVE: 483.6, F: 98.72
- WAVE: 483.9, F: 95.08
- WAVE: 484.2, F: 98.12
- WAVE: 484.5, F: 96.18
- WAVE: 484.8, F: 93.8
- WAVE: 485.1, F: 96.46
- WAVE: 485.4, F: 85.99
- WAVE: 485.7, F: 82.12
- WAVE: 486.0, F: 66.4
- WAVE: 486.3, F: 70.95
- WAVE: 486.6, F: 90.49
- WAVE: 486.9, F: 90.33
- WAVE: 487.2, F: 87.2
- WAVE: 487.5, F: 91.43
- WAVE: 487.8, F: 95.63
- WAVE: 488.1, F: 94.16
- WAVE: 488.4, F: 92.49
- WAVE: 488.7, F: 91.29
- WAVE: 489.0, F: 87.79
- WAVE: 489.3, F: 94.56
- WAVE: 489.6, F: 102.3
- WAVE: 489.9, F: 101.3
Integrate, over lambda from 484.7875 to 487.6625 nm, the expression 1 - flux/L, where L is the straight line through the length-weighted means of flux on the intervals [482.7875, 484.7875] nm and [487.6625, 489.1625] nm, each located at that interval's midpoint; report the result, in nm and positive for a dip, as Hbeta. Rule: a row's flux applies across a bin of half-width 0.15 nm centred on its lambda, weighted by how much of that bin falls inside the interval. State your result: 0.27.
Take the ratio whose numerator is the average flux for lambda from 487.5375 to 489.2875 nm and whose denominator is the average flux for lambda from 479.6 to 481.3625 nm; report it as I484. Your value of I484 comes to 0.94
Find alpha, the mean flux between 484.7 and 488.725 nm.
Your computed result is 87.6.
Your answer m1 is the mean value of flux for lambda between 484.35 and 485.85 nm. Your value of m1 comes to 90.9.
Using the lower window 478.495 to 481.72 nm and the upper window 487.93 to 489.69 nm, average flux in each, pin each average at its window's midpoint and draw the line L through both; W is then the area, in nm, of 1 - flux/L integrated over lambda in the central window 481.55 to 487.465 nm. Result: 0.28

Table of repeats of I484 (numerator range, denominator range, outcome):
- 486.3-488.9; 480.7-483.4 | 0.92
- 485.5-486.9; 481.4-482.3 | 0.80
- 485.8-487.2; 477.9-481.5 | 0.82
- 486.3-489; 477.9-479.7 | 0.92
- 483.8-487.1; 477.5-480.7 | 0.90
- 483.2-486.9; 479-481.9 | 0.91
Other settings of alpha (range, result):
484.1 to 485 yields 95.9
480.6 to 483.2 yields 98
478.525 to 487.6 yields 93.5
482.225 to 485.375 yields 95.8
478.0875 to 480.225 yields 97.4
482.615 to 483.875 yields 96.8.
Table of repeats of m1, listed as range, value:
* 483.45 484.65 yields 97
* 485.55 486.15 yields 74.3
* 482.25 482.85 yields 97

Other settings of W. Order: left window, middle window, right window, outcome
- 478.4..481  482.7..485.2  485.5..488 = -0.180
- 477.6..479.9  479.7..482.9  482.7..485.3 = -0.041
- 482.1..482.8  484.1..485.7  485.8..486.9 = -0.147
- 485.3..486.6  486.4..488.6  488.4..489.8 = -0.142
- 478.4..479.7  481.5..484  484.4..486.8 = -0.186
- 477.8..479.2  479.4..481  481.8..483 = -0.022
